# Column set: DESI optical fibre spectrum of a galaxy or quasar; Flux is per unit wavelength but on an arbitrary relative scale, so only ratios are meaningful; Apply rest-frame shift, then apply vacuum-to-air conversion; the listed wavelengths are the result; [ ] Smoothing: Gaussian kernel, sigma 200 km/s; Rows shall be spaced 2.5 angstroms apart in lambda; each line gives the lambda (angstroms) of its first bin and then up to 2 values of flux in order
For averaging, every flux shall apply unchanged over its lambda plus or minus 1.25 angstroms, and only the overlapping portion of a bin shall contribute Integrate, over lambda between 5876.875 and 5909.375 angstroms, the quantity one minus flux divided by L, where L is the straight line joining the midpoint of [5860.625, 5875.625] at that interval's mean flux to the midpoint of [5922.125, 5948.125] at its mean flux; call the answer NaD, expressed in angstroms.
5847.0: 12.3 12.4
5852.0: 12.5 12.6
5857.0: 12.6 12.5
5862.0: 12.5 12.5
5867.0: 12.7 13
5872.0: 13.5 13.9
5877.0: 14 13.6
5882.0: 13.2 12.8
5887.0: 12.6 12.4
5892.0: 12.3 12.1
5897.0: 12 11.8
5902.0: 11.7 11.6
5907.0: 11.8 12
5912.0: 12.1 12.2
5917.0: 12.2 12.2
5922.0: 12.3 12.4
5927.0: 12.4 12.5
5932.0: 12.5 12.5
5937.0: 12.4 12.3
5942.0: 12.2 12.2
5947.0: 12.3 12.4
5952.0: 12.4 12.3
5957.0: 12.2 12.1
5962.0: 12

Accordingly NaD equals 1.0 angstroms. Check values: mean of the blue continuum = 13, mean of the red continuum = 12.4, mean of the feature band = 12.4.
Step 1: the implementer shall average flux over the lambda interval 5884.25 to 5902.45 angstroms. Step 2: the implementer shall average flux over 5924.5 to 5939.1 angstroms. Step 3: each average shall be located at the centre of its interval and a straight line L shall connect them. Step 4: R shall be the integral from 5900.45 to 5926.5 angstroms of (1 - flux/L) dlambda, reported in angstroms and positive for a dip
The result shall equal 0.6 angstroms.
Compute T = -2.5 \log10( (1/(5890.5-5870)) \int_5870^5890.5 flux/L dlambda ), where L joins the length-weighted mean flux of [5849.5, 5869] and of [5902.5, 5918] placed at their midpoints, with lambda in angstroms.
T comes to -0.08 mag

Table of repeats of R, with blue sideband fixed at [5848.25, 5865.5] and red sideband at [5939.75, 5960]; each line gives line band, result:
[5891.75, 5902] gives 0.4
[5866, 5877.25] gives -0.8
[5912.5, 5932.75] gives 0.0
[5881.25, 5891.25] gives -0.2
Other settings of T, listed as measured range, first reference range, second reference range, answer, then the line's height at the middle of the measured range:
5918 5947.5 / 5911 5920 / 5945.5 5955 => -0.01 mag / 12.3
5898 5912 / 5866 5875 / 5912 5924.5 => 0.06 mag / 12.5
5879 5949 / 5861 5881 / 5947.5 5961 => 0.04 mag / 12.7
